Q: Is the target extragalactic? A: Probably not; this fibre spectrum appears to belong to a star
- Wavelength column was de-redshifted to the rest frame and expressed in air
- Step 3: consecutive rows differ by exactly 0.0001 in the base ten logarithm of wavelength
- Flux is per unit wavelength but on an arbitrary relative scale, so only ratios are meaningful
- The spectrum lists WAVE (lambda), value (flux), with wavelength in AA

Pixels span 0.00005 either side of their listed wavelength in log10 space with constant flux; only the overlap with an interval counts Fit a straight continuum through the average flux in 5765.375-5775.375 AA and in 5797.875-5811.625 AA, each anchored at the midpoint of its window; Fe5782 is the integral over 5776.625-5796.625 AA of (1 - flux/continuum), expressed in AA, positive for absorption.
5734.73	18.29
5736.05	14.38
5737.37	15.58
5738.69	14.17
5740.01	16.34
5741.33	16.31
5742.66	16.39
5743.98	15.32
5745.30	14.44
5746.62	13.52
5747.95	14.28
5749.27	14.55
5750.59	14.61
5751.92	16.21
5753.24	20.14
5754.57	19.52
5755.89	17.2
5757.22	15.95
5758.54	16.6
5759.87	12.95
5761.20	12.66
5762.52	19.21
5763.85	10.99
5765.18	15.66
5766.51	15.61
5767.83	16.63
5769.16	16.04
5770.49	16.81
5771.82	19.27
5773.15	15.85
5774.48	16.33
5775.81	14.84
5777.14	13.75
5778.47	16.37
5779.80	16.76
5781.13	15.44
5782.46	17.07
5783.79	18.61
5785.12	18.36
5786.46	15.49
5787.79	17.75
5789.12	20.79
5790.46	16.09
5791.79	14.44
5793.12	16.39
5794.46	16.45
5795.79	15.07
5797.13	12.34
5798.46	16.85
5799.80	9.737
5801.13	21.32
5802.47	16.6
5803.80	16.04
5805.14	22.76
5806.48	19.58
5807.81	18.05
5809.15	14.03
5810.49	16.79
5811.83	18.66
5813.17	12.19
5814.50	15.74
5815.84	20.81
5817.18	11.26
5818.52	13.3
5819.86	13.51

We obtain 0.4 AA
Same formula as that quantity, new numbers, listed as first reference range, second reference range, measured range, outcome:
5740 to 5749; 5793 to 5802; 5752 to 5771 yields -1.2 AA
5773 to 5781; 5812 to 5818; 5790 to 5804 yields -0.1 AA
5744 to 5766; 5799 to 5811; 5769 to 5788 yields -0.3 AA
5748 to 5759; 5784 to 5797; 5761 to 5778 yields 0.9 AA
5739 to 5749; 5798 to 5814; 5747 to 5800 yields -0.2 AA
